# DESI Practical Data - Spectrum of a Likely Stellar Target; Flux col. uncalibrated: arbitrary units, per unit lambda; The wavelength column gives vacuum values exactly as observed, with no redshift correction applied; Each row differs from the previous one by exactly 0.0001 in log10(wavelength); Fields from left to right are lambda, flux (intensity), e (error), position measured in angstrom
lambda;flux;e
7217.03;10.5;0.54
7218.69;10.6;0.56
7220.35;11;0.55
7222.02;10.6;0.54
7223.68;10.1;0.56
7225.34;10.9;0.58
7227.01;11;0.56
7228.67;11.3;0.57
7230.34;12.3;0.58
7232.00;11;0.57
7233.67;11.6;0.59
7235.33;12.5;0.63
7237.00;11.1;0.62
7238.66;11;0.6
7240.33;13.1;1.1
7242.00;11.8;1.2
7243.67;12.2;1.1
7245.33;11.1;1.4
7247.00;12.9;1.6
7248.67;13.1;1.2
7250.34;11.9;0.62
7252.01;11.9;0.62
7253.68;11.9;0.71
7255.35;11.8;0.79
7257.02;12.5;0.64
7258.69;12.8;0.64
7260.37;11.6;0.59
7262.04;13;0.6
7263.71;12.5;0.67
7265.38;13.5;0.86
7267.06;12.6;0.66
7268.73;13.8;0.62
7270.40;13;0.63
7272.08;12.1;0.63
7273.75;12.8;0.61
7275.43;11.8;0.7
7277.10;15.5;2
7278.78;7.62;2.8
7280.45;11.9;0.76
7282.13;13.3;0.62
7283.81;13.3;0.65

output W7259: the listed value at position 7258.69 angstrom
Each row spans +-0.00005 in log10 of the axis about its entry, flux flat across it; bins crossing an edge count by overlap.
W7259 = 12.8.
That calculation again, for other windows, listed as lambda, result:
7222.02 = 10.6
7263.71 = 12.5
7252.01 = 11.9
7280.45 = 11.9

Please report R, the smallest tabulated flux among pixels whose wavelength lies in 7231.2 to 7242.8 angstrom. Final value 11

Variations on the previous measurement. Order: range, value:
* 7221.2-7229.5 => 10.1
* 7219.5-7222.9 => 10.6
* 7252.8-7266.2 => 11.6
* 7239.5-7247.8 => 11.1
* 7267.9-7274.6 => 12.1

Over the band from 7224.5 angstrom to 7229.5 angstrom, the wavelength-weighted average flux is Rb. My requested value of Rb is 11.1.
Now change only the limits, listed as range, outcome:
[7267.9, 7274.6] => 12.9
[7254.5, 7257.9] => 12.2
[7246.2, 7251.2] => 12.6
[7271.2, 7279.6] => 12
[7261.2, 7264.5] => 12.8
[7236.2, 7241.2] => 11.7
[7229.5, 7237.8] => 11.7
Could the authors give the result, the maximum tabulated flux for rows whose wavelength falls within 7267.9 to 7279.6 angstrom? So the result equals 15.5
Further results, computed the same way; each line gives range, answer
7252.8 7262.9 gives 13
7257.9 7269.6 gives 13.8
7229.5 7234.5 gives 12.3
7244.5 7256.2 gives 13.1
